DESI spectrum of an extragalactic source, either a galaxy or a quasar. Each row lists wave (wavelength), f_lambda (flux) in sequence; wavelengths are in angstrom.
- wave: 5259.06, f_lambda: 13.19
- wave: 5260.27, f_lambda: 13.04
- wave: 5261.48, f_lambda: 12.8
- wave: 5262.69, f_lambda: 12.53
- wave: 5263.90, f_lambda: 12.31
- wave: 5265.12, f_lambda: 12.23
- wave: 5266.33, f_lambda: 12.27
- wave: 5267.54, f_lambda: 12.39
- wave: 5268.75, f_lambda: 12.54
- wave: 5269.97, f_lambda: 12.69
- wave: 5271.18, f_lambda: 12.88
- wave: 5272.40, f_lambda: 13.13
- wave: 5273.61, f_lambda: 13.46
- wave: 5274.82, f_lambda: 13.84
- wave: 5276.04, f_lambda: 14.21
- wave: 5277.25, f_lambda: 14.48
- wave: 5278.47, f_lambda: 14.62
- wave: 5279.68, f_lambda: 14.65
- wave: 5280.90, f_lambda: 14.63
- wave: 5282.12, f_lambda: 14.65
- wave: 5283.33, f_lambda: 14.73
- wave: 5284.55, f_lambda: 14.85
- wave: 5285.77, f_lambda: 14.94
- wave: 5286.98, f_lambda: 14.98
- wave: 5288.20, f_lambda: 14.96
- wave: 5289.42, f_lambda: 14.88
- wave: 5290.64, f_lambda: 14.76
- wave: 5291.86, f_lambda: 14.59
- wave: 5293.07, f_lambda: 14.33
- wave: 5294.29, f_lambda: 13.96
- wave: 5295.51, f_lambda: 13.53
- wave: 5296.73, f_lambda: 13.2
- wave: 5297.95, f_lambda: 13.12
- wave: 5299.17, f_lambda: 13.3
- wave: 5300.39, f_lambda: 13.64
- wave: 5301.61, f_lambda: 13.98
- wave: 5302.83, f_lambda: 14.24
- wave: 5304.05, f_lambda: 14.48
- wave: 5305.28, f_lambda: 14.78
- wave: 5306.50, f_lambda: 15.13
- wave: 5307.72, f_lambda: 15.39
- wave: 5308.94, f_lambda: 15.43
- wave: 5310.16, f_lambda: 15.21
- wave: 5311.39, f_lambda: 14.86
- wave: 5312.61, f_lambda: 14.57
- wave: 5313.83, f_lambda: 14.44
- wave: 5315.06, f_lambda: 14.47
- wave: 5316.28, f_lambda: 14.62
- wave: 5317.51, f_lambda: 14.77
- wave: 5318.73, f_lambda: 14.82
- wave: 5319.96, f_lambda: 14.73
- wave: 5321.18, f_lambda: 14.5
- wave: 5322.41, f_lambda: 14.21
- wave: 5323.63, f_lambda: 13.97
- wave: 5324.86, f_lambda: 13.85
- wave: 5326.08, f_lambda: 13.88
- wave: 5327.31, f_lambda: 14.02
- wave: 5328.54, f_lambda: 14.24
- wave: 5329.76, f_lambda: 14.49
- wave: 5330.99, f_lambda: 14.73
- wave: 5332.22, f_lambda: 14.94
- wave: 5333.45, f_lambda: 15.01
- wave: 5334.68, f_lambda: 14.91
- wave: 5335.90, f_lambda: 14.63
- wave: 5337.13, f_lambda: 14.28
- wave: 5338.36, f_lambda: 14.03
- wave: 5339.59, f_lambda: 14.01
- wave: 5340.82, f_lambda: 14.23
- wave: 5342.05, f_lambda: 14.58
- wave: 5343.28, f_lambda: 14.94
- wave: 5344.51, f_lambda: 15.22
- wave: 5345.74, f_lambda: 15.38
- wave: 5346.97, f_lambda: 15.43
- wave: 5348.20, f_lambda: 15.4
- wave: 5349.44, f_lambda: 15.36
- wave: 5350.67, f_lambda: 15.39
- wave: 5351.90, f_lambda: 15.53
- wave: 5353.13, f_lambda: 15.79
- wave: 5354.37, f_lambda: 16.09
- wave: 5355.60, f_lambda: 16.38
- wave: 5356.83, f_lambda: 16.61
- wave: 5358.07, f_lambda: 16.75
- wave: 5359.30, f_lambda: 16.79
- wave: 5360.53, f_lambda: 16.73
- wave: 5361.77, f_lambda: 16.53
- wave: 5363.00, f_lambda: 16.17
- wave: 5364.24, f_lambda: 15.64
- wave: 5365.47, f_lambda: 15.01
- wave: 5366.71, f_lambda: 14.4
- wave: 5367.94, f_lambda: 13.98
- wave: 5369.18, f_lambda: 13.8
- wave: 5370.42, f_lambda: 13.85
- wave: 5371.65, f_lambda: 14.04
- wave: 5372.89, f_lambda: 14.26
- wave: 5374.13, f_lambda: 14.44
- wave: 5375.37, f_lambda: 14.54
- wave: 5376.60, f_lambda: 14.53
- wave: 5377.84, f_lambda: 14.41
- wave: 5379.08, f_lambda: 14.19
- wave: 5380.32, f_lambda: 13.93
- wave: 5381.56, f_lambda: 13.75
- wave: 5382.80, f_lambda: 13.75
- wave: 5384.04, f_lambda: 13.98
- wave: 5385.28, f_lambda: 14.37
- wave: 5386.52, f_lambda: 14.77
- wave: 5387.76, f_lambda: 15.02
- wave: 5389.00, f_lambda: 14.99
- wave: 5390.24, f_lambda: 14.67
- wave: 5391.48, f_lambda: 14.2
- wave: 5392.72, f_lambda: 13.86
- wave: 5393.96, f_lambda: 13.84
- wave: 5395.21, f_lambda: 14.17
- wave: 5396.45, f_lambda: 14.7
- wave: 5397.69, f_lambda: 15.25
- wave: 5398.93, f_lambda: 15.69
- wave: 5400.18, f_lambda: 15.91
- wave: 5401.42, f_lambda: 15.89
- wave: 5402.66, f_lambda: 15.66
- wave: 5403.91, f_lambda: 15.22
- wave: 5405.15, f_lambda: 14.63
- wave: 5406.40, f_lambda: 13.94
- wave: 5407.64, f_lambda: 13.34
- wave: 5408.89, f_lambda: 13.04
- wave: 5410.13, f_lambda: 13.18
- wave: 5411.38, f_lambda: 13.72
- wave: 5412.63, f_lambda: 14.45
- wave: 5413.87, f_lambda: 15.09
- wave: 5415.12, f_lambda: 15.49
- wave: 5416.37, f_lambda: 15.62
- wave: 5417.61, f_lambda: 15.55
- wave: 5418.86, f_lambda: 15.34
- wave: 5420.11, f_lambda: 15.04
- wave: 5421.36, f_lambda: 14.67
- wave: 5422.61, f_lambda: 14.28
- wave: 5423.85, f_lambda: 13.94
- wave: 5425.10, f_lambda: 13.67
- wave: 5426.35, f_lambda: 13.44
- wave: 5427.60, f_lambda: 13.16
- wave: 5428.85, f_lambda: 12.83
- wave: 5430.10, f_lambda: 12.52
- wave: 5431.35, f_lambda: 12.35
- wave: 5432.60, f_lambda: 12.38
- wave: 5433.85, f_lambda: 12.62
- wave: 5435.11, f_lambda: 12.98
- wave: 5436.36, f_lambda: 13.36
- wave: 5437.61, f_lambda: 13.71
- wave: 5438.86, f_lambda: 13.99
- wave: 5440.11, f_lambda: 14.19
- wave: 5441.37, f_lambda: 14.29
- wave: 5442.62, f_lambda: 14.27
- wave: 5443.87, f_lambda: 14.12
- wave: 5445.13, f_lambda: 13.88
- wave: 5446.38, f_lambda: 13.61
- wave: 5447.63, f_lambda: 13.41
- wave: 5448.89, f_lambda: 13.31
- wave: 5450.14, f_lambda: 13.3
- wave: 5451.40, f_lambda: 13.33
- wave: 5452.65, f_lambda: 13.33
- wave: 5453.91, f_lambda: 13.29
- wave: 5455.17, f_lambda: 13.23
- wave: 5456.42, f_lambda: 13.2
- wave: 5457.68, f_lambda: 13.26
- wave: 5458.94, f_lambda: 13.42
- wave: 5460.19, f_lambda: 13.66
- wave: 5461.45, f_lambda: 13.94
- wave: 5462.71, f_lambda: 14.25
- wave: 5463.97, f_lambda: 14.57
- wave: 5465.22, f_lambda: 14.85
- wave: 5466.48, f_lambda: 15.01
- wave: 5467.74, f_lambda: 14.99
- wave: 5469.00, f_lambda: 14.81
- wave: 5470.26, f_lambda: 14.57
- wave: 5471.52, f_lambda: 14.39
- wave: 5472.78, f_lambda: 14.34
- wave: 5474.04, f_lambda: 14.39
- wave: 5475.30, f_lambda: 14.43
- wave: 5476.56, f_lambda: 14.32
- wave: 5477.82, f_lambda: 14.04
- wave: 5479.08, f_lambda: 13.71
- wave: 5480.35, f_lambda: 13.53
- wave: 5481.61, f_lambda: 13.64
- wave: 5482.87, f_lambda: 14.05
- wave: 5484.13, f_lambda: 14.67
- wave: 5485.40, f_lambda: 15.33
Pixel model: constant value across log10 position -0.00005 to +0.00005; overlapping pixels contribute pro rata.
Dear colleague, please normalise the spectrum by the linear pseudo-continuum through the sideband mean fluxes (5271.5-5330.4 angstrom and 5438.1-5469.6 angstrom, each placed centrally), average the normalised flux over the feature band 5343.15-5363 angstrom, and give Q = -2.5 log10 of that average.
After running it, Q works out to -0.12 mag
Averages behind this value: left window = 14.4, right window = 13.9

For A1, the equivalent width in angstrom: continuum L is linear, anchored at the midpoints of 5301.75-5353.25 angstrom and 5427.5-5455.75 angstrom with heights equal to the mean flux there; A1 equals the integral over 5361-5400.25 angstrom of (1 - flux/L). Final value -1.3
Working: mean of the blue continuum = 14.7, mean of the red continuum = 13.4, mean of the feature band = 14.6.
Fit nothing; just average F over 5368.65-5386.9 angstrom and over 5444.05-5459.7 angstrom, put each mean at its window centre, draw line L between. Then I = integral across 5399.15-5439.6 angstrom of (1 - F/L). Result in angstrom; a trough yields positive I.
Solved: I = -1.1 angstrom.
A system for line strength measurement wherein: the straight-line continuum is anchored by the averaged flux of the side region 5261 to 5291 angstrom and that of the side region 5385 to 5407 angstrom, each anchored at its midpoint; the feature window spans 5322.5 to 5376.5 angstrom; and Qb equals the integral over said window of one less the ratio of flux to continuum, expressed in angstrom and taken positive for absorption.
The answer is -2.1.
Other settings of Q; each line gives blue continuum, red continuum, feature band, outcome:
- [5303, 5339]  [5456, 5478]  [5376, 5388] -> 0.02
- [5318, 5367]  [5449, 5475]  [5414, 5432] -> 0.02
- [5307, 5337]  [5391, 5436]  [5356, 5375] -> -0.06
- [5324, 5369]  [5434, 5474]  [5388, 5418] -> -0.01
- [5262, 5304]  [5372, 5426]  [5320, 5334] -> -0.02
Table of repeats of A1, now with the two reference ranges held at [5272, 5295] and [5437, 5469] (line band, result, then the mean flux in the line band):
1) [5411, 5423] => -0.8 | 15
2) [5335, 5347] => -0.3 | 14.7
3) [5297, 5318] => -0.1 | 14.5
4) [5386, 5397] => -0.3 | 14.5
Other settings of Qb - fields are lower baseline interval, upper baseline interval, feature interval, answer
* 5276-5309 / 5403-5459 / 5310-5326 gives -0.2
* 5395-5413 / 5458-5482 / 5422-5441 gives 1.5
